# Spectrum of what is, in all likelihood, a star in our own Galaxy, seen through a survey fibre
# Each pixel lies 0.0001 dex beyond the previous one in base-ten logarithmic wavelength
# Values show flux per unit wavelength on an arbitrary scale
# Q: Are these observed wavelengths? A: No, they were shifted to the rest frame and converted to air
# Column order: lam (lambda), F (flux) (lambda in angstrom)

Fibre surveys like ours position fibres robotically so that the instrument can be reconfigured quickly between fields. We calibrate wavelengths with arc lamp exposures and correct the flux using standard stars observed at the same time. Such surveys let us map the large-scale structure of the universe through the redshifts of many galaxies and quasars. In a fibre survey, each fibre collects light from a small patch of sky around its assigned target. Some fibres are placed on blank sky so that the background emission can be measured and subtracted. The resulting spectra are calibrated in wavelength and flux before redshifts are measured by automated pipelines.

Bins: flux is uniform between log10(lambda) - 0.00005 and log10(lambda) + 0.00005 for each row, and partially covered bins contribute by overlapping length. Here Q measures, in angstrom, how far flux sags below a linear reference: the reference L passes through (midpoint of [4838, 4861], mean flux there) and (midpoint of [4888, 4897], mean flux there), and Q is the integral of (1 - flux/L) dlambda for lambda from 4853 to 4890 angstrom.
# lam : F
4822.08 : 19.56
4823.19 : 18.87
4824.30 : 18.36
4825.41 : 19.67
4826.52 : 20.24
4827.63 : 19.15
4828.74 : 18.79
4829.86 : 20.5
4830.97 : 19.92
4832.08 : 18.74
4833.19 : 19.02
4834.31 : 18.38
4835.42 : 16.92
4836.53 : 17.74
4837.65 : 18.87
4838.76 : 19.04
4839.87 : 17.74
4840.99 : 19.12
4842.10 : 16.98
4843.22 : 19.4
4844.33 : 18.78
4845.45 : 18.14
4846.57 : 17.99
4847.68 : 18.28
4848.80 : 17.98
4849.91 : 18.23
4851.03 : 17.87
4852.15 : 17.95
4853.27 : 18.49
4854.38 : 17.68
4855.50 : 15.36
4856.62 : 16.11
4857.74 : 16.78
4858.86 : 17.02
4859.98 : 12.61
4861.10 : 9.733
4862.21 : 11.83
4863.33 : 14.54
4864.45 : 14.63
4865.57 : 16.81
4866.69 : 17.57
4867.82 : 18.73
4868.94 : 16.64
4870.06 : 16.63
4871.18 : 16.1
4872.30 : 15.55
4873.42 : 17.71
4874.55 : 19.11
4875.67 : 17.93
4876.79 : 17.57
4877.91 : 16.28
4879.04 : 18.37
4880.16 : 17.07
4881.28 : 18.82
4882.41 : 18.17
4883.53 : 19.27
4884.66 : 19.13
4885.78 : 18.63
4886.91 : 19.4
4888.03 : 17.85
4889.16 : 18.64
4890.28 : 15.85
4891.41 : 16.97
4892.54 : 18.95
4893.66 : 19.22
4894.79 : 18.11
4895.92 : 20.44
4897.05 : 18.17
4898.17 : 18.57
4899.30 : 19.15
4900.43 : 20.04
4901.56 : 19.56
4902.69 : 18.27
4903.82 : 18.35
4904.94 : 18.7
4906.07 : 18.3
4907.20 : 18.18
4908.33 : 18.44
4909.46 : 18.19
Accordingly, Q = 2.1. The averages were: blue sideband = 17.4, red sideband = 18.3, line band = 16.9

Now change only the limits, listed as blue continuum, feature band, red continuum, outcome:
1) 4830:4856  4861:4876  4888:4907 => 1.8 angstrom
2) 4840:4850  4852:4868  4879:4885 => 2.4 angstrom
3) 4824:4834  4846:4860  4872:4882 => 0.9 angstrom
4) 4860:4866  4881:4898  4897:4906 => -1.4 angstrom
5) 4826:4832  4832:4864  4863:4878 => 2.3 angstrom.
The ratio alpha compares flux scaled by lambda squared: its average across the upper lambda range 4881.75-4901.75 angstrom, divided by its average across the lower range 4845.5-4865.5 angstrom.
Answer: 1.17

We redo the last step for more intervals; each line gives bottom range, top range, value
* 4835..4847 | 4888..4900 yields 1.03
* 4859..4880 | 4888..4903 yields 1.17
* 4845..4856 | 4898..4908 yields 1.08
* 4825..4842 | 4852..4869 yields 0.84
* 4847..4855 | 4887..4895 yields 1.01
